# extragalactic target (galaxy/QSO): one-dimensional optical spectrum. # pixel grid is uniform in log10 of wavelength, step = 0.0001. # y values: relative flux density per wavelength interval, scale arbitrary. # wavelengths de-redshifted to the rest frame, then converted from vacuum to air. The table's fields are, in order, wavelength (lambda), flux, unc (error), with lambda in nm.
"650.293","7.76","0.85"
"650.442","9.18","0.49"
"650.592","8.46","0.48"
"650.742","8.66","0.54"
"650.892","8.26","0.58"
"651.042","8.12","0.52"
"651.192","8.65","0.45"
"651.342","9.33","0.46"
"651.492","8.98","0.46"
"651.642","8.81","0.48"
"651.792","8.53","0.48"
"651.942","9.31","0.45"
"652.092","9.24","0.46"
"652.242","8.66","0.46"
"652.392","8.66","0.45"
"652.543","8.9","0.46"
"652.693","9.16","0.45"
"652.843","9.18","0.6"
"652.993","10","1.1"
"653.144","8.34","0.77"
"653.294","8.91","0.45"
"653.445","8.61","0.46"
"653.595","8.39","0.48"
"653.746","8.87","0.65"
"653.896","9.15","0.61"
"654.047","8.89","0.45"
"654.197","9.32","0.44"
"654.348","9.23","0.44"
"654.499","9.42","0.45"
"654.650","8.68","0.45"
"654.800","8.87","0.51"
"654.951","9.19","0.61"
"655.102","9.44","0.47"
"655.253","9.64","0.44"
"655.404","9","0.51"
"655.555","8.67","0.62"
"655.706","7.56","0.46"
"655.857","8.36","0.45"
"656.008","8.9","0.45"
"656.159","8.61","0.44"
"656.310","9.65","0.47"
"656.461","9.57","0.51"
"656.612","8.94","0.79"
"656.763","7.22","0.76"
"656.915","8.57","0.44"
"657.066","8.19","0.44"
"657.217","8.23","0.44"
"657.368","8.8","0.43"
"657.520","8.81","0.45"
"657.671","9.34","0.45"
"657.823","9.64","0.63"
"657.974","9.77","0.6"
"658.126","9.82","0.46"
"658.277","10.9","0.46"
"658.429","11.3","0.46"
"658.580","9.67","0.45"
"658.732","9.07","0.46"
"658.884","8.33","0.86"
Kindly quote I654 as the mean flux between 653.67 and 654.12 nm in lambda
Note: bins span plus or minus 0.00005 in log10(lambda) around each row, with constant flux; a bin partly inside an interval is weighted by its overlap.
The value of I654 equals 8.96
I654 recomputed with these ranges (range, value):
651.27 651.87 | 8.92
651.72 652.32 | 8.94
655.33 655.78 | 8.41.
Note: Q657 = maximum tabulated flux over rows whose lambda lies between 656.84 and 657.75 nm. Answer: 9.34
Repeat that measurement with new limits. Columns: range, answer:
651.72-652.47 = 9.31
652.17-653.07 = 10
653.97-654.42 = 9.32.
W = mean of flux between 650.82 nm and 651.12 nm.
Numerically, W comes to 8.19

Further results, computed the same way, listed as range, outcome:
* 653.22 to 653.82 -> 8.69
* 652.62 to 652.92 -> 9.2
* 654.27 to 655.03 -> 9.07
